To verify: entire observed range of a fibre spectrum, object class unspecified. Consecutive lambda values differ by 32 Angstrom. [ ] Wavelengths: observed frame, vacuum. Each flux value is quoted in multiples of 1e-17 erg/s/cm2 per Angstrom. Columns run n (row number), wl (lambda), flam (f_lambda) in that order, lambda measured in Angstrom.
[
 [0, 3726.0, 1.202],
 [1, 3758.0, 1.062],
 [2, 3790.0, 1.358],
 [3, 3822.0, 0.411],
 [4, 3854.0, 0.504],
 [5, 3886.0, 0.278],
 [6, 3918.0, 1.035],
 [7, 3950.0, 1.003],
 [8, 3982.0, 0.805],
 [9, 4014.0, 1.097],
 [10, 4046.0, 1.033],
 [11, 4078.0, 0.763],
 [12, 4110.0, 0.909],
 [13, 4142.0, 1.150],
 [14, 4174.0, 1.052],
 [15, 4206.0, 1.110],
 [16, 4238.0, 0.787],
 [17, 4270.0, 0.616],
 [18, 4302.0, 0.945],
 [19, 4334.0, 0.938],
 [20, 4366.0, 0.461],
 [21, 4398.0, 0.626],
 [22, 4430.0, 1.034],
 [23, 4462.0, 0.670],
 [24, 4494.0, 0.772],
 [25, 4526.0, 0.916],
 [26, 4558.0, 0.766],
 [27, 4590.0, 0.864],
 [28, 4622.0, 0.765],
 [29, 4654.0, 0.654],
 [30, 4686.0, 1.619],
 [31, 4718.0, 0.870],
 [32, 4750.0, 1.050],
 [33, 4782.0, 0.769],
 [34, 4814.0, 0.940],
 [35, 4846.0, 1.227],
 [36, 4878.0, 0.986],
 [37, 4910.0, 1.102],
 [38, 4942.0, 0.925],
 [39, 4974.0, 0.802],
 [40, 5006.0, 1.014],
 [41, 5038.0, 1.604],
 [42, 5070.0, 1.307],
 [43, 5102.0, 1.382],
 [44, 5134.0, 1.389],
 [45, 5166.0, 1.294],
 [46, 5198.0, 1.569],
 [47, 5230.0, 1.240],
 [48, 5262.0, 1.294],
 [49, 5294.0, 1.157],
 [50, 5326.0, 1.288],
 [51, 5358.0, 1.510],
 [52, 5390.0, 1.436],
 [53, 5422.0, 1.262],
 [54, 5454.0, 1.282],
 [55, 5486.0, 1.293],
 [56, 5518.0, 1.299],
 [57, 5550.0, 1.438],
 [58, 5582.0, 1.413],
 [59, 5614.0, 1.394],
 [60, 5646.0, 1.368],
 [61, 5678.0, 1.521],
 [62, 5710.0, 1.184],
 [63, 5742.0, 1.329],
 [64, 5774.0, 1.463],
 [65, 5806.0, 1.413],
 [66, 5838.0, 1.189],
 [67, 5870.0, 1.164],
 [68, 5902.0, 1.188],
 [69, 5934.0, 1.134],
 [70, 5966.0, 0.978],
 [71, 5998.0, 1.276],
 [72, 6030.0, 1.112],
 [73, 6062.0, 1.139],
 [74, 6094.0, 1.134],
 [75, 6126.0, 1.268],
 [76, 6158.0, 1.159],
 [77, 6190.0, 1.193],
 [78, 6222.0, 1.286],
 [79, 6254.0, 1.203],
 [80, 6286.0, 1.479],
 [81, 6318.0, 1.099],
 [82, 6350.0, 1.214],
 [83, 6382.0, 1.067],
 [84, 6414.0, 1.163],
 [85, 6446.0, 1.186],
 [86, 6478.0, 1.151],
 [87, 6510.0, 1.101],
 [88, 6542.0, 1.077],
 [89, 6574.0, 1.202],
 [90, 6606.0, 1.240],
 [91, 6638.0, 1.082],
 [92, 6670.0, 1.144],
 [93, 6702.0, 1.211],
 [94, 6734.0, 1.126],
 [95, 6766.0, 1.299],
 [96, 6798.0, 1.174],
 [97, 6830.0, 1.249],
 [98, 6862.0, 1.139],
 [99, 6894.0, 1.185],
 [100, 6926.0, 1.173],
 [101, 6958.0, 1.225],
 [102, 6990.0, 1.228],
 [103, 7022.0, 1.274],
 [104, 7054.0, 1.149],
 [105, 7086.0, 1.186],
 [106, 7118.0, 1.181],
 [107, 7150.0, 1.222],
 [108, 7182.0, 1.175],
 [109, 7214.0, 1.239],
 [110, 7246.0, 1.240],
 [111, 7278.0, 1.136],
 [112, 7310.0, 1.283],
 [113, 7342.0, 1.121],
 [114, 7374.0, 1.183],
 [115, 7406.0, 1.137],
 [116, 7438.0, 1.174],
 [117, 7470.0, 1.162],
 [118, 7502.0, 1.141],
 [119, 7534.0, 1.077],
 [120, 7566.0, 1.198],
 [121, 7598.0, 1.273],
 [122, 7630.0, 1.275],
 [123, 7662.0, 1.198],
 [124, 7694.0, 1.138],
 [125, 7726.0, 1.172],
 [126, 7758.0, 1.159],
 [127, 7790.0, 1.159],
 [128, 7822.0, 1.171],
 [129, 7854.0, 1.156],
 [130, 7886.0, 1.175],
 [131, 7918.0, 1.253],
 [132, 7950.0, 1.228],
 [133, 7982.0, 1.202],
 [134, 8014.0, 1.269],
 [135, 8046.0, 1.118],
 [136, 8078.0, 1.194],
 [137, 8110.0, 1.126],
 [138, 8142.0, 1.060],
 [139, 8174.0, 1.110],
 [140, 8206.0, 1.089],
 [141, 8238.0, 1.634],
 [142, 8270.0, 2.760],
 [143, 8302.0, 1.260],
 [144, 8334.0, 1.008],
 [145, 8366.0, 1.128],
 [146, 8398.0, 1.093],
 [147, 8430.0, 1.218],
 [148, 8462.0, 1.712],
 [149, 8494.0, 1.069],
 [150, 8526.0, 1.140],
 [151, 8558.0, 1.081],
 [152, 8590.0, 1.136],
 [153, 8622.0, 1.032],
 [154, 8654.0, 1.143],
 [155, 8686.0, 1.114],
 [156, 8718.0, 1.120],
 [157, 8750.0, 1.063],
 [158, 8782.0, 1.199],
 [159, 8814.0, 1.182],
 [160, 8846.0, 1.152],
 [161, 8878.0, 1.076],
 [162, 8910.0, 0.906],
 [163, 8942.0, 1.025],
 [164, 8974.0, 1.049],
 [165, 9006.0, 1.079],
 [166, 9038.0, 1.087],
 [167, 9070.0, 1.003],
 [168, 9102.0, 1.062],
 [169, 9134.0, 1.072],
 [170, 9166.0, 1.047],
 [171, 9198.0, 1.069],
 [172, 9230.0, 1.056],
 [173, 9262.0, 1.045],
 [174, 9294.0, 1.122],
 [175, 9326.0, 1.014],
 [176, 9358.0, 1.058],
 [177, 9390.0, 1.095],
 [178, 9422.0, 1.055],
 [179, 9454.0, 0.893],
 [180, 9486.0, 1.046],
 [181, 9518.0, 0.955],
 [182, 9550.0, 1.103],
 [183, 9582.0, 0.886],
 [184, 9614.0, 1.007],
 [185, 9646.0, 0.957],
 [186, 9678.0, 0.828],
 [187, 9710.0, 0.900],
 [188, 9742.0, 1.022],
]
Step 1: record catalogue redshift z 0.26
